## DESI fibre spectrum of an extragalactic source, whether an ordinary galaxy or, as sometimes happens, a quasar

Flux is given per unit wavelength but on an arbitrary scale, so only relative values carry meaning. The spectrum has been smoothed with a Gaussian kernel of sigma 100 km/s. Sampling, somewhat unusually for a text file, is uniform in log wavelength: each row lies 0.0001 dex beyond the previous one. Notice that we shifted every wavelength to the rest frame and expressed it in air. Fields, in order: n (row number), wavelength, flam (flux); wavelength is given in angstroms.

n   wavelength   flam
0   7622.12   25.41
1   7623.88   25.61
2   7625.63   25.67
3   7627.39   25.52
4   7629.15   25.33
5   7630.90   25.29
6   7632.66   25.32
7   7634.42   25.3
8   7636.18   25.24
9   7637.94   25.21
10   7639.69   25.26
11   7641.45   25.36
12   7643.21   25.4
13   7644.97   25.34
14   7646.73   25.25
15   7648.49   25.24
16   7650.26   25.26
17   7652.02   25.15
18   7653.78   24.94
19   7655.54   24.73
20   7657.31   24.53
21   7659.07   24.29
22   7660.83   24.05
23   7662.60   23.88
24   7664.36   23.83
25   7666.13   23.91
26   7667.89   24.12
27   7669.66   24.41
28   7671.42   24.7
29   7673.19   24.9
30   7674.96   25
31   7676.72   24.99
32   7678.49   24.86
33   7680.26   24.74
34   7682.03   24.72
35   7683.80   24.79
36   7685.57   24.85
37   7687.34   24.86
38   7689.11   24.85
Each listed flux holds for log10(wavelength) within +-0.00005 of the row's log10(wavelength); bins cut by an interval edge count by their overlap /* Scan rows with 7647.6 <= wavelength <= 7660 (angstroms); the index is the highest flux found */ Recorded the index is 25.26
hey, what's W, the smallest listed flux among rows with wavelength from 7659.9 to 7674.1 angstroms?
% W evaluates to 23.83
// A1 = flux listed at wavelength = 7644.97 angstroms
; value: 25.34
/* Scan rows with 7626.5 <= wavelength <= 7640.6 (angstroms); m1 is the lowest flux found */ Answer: 25.21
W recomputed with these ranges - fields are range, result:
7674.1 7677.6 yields 24.99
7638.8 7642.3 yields 25.26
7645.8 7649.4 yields 25.24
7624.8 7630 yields 25.33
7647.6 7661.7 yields 24.05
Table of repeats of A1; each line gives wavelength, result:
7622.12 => 25.41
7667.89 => 24.12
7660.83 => 24.05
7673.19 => 24.9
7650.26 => 25.26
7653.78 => 24.94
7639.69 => 25.26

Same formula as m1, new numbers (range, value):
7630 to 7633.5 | 25.29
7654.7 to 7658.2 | 24.53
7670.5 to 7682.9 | 24.7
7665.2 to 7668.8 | 23.91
